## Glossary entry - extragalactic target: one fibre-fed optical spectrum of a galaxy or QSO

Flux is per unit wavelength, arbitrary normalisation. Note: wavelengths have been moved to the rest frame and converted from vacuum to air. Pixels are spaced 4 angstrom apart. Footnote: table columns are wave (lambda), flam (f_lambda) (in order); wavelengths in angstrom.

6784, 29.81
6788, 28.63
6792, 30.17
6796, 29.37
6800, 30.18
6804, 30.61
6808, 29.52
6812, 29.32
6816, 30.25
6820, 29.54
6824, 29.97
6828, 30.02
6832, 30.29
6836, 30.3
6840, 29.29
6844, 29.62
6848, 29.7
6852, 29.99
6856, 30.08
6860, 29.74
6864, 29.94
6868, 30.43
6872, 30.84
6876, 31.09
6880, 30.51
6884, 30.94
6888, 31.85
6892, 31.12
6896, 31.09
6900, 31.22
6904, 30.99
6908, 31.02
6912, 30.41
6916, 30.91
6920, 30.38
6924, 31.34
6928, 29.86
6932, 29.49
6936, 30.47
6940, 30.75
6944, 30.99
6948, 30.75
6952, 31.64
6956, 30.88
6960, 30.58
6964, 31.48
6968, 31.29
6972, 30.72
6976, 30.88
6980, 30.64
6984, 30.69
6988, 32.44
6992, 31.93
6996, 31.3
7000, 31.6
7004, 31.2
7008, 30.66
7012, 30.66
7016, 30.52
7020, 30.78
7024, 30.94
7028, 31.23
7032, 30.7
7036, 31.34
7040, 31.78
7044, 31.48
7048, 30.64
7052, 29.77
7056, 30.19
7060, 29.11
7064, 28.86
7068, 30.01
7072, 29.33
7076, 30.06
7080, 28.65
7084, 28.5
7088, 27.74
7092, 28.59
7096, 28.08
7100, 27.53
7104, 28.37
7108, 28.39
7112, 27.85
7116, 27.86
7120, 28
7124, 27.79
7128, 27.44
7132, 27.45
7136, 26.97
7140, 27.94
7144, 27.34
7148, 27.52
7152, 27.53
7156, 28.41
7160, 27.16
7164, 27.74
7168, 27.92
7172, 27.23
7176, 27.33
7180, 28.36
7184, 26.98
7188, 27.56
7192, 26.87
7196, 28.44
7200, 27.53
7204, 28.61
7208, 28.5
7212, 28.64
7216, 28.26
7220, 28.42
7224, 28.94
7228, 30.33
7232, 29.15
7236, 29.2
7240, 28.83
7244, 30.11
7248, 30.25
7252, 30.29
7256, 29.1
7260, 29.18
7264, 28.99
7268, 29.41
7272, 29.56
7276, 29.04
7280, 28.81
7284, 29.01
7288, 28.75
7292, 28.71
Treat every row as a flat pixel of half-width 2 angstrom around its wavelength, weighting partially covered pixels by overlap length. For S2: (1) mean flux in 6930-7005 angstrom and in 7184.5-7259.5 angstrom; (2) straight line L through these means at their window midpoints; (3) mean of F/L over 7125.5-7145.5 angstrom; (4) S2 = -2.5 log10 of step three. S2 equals 0.08 mag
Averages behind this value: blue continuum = 31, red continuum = 28.8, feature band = 27.4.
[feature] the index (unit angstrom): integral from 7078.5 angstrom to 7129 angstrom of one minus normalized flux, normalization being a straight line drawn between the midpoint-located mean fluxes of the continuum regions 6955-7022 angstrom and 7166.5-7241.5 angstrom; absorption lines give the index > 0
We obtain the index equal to 2.6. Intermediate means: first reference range 31.1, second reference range 28.3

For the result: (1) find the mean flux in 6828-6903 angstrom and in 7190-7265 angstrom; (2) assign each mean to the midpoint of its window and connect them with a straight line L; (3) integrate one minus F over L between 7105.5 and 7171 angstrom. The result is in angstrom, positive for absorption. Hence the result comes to 3.6 angstrom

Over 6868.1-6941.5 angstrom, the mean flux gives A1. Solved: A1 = 30.8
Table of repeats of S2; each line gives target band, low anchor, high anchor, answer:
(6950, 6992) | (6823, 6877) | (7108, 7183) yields -0.07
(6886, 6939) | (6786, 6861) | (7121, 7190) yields -0.06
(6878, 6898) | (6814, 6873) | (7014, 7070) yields -0.04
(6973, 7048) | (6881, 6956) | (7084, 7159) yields -0.06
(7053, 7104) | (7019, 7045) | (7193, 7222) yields 0.06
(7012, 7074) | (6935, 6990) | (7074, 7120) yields -0.04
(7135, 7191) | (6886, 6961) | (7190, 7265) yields 0.07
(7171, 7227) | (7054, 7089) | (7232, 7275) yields 0.05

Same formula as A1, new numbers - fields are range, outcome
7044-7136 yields 28.7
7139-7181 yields 27.7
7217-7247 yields 29.3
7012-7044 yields 31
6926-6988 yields 30.8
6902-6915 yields 30.8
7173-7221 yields 27.9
